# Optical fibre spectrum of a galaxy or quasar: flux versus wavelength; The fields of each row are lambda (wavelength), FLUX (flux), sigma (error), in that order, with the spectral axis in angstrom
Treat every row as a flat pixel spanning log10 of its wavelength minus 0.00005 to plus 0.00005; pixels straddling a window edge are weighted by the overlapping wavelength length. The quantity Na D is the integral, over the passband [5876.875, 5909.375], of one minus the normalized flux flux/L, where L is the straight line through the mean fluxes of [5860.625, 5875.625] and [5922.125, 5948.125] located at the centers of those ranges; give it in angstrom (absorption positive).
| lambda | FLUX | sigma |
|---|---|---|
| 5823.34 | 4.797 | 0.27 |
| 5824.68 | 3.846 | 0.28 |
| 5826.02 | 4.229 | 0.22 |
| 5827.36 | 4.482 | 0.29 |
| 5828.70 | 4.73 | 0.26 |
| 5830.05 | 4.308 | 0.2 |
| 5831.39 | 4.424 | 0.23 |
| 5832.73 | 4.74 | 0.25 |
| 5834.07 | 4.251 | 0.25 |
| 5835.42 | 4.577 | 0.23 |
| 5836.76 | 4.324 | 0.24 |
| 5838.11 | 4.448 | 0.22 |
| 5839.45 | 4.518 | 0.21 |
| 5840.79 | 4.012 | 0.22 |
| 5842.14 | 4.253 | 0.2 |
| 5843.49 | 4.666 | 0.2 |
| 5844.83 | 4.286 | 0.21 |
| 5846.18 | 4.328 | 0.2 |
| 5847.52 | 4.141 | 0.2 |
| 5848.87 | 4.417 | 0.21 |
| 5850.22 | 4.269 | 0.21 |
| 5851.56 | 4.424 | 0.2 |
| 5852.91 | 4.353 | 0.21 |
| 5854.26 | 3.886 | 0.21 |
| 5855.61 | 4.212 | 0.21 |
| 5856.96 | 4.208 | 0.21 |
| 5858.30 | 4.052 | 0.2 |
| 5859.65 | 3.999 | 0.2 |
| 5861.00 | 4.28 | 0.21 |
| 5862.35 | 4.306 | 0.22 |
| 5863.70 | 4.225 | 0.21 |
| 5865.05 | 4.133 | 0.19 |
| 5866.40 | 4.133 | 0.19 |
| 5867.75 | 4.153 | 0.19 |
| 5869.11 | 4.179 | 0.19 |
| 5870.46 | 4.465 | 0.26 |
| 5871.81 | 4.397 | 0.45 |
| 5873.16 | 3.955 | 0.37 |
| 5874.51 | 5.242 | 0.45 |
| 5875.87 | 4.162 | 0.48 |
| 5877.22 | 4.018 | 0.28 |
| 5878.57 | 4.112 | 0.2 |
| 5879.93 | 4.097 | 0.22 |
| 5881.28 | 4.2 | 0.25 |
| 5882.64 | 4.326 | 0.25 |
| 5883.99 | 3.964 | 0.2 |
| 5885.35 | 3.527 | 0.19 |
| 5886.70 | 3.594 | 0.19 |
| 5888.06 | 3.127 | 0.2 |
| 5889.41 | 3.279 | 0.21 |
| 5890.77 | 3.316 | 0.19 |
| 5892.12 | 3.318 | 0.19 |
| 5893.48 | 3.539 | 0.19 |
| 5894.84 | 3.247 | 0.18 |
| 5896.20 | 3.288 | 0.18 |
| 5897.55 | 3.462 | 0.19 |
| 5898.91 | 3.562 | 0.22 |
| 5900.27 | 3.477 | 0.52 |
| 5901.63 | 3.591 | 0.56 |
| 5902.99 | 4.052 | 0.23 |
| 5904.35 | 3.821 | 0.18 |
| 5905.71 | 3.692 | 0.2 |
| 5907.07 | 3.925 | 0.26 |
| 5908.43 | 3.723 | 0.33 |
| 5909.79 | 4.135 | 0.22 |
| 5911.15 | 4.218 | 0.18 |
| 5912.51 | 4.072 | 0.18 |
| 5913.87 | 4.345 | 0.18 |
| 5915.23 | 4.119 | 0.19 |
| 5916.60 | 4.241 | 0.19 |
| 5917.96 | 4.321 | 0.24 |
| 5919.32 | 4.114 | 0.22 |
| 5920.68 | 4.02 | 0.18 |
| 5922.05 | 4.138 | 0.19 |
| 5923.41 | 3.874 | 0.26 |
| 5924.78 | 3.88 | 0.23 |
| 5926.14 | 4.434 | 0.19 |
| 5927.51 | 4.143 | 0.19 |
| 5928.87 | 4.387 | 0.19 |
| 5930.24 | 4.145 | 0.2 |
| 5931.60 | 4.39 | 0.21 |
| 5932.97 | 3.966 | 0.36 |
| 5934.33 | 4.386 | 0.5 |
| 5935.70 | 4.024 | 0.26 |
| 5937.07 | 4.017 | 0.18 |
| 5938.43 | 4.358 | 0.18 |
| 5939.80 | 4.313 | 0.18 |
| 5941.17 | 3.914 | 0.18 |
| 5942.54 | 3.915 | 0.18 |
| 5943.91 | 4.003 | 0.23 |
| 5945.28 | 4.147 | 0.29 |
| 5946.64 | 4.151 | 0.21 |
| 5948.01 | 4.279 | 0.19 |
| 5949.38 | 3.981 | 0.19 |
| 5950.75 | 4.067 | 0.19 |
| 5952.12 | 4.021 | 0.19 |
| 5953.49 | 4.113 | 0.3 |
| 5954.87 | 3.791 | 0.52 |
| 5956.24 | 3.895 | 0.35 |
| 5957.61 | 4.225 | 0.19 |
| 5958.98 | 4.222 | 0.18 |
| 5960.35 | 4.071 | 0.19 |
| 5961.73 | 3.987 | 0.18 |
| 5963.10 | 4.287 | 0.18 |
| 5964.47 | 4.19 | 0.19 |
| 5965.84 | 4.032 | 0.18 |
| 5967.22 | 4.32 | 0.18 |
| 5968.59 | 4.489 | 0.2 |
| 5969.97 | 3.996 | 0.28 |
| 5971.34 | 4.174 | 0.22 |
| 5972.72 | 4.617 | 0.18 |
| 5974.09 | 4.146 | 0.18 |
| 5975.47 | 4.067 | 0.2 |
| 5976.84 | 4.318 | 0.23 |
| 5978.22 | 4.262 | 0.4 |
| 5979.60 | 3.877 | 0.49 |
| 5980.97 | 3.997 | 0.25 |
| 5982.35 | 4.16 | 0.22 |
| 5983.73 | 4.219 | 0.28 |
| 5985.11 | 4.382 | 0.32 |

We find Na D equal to 4.4 angstrom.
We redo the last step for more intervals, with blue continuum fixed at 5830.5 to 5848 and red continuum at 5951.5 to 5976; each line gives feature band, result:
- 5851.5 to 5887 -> 1.28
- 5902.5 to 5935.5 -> 0.99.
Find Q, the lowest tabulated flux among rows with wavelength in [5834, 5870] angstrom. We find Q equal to 3.886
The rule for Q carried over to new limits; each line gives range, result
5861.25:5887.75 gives 3.527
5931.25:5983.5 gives 3.791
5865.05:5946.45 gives 3.127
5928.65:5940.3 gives 3.966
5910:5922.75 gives 4.02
